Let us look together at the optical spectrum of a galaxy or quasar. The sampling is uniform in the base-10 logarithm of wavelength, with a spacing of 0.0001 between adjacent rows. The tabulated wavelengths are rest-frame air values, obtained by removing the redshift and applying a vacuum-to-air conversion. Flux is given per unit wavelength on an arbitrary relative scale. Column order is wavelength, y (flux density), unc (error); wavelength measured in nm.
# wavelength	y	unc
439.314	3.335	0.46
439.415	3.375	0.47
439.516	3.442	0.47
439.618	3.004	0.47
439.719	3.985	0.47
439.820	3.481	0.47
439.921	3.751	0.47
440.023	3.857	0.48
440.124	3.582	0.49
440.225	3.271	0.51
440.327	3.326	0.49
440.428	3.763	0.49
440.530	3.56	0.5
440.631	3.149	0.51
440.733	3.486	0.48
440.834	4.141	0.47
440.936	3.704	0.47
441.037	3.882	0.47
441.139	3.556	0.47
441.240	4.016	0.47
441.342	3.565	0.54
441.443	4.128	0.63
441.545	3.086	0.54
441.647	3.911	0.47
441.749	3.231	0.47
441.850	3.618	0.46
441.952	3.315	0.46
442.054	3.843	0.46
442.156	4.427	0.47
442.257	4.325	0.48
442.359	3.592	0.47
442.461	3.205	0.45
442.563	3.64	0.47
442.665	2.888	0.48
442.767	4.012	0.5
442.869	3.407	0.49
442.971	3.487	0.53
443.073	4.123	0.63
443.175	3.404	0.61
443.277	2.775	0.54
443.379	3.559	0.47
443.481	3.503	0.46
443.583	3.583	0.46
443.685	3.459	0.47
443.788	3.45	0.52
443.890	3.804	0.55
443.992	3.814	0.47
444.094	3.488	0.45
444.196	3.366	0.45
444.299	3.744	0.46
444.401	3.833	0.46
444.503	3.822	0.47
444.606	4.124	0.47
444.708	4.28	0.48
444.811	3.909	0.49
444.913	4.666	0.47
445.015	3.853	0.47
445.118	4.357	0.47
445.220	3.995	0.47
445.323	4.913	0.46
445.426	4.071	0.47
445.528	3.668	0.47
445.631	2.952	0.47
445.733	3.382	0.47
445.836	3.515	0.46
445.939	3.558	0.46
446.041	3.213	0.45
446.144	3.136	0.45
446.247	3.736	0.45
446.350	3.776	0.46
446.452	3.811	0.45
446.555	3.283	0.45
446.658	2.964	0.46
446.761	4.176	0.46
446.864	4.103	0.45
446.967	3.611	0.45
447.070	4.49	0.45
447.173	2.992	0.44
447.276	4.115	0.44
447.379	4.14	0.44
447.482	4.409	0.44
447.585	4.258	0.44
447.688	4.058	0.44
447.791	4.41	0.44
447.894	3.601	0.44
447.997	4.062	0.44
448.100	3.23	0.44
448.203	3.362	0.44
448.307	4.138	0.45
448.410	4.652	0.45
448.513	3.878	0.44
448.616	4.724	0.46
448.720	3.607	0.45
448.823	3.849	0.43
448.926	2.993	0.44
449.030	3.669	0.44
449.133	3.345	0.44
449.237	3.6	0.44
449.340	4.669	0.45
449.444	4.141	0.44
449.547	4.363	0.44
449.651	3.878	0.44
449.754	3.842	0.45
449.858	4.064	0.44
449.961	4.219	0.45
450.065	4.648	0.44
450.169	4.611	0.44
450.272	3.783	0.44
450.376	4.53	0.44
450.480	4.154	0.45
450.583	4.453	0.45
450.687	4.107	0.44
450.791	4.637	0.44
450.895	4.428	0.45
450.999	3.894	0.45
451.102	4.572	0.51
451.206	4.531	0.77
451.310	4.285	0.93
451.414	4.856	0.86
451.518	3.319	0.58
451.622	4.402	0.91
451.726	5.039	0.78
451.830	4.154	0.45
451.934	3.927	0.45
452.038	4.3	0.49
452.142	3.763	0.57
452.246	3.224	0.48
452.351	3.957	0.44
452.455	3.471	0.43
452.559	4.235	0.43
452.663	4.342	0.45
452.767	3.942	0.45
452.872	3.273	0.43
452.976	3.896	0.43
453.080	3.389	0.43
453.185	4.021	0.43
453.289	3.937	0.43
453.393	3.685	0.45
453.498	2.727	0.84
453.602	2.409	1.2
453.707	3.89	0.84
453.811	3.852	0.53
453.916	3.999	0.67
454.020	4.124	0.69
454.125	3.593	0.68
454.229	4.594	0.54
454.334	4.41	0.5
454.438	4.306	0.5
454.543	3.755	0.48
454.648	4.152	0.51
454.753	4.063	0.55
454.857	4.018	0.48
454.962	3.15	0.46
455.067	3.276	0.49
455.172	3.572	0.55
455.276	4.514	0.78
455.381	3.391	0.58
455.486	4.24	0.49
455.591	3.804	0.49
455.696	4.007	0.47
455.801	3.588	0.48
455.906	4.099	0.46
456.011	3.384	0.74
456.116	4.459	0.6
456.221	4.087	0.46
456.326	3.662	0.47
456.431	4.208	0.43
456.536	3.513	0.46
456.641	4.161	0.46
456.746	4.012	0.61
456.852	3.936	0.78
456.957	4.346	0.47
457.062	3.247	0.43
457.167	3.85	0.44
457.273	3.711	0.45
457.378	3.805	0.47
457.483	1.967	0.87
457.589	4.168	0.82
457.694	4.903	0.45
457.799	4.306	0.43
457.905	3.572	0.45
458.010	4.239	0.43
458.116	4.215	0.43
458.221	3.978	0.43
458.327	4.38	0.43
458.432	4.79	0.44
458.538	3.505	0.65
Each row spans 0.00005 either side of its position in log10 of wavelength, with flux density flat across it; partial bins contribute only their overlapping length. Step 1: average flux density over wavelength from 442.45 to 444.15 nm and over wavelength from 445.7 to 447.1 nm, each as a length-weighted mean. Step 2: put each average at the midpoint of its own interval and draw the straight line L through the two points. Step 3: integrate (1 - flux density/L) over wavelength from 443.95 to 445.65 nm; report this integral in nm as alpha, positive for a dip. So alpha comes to -0.19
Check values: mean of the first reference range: 3.51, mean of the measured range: 3.95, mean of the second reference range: 3.61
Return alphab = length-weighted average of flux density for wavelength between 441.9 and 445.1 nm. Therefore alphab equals 3.71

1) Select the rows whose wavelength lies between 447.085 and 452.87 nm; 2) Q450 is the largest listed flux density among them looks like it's 5.039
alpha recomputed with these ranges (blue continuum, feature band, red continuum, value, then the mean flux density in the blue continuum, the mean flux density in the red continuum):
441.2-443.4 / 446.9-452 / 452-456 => -0.50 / 3.61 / 3.81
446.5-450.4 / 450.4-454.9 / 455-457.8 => -0.12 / 3.96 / 3.85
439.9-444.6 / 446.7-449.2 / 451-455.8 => -0.09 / 3.62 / 3.92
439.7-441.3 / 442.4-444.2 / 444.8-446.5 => 0.11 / 3.65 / 3.79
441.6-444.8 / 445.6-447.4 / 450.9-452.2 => 0.13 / 3.65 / 4.26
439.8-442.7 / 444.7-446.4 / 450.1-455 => -0.02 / 3.64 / 4.01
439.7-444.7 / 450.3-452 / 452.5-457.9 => -0.25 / 3.64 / 3.84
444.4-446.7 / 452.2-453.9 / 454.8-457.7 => 0.07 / 3.78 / 3.81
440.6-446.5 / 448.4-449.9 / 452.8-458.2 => -0.07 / 3.7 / 3.83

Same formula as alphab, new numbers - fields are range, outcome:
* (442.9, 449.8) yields 3.8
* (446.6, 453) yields 4.04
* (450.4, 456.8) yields 3.96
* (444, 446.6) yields 3.78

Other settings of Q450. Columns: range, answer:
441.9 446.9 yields 4.913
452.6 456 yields 4.594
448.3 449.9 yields 4.724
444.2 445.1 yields 4.666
